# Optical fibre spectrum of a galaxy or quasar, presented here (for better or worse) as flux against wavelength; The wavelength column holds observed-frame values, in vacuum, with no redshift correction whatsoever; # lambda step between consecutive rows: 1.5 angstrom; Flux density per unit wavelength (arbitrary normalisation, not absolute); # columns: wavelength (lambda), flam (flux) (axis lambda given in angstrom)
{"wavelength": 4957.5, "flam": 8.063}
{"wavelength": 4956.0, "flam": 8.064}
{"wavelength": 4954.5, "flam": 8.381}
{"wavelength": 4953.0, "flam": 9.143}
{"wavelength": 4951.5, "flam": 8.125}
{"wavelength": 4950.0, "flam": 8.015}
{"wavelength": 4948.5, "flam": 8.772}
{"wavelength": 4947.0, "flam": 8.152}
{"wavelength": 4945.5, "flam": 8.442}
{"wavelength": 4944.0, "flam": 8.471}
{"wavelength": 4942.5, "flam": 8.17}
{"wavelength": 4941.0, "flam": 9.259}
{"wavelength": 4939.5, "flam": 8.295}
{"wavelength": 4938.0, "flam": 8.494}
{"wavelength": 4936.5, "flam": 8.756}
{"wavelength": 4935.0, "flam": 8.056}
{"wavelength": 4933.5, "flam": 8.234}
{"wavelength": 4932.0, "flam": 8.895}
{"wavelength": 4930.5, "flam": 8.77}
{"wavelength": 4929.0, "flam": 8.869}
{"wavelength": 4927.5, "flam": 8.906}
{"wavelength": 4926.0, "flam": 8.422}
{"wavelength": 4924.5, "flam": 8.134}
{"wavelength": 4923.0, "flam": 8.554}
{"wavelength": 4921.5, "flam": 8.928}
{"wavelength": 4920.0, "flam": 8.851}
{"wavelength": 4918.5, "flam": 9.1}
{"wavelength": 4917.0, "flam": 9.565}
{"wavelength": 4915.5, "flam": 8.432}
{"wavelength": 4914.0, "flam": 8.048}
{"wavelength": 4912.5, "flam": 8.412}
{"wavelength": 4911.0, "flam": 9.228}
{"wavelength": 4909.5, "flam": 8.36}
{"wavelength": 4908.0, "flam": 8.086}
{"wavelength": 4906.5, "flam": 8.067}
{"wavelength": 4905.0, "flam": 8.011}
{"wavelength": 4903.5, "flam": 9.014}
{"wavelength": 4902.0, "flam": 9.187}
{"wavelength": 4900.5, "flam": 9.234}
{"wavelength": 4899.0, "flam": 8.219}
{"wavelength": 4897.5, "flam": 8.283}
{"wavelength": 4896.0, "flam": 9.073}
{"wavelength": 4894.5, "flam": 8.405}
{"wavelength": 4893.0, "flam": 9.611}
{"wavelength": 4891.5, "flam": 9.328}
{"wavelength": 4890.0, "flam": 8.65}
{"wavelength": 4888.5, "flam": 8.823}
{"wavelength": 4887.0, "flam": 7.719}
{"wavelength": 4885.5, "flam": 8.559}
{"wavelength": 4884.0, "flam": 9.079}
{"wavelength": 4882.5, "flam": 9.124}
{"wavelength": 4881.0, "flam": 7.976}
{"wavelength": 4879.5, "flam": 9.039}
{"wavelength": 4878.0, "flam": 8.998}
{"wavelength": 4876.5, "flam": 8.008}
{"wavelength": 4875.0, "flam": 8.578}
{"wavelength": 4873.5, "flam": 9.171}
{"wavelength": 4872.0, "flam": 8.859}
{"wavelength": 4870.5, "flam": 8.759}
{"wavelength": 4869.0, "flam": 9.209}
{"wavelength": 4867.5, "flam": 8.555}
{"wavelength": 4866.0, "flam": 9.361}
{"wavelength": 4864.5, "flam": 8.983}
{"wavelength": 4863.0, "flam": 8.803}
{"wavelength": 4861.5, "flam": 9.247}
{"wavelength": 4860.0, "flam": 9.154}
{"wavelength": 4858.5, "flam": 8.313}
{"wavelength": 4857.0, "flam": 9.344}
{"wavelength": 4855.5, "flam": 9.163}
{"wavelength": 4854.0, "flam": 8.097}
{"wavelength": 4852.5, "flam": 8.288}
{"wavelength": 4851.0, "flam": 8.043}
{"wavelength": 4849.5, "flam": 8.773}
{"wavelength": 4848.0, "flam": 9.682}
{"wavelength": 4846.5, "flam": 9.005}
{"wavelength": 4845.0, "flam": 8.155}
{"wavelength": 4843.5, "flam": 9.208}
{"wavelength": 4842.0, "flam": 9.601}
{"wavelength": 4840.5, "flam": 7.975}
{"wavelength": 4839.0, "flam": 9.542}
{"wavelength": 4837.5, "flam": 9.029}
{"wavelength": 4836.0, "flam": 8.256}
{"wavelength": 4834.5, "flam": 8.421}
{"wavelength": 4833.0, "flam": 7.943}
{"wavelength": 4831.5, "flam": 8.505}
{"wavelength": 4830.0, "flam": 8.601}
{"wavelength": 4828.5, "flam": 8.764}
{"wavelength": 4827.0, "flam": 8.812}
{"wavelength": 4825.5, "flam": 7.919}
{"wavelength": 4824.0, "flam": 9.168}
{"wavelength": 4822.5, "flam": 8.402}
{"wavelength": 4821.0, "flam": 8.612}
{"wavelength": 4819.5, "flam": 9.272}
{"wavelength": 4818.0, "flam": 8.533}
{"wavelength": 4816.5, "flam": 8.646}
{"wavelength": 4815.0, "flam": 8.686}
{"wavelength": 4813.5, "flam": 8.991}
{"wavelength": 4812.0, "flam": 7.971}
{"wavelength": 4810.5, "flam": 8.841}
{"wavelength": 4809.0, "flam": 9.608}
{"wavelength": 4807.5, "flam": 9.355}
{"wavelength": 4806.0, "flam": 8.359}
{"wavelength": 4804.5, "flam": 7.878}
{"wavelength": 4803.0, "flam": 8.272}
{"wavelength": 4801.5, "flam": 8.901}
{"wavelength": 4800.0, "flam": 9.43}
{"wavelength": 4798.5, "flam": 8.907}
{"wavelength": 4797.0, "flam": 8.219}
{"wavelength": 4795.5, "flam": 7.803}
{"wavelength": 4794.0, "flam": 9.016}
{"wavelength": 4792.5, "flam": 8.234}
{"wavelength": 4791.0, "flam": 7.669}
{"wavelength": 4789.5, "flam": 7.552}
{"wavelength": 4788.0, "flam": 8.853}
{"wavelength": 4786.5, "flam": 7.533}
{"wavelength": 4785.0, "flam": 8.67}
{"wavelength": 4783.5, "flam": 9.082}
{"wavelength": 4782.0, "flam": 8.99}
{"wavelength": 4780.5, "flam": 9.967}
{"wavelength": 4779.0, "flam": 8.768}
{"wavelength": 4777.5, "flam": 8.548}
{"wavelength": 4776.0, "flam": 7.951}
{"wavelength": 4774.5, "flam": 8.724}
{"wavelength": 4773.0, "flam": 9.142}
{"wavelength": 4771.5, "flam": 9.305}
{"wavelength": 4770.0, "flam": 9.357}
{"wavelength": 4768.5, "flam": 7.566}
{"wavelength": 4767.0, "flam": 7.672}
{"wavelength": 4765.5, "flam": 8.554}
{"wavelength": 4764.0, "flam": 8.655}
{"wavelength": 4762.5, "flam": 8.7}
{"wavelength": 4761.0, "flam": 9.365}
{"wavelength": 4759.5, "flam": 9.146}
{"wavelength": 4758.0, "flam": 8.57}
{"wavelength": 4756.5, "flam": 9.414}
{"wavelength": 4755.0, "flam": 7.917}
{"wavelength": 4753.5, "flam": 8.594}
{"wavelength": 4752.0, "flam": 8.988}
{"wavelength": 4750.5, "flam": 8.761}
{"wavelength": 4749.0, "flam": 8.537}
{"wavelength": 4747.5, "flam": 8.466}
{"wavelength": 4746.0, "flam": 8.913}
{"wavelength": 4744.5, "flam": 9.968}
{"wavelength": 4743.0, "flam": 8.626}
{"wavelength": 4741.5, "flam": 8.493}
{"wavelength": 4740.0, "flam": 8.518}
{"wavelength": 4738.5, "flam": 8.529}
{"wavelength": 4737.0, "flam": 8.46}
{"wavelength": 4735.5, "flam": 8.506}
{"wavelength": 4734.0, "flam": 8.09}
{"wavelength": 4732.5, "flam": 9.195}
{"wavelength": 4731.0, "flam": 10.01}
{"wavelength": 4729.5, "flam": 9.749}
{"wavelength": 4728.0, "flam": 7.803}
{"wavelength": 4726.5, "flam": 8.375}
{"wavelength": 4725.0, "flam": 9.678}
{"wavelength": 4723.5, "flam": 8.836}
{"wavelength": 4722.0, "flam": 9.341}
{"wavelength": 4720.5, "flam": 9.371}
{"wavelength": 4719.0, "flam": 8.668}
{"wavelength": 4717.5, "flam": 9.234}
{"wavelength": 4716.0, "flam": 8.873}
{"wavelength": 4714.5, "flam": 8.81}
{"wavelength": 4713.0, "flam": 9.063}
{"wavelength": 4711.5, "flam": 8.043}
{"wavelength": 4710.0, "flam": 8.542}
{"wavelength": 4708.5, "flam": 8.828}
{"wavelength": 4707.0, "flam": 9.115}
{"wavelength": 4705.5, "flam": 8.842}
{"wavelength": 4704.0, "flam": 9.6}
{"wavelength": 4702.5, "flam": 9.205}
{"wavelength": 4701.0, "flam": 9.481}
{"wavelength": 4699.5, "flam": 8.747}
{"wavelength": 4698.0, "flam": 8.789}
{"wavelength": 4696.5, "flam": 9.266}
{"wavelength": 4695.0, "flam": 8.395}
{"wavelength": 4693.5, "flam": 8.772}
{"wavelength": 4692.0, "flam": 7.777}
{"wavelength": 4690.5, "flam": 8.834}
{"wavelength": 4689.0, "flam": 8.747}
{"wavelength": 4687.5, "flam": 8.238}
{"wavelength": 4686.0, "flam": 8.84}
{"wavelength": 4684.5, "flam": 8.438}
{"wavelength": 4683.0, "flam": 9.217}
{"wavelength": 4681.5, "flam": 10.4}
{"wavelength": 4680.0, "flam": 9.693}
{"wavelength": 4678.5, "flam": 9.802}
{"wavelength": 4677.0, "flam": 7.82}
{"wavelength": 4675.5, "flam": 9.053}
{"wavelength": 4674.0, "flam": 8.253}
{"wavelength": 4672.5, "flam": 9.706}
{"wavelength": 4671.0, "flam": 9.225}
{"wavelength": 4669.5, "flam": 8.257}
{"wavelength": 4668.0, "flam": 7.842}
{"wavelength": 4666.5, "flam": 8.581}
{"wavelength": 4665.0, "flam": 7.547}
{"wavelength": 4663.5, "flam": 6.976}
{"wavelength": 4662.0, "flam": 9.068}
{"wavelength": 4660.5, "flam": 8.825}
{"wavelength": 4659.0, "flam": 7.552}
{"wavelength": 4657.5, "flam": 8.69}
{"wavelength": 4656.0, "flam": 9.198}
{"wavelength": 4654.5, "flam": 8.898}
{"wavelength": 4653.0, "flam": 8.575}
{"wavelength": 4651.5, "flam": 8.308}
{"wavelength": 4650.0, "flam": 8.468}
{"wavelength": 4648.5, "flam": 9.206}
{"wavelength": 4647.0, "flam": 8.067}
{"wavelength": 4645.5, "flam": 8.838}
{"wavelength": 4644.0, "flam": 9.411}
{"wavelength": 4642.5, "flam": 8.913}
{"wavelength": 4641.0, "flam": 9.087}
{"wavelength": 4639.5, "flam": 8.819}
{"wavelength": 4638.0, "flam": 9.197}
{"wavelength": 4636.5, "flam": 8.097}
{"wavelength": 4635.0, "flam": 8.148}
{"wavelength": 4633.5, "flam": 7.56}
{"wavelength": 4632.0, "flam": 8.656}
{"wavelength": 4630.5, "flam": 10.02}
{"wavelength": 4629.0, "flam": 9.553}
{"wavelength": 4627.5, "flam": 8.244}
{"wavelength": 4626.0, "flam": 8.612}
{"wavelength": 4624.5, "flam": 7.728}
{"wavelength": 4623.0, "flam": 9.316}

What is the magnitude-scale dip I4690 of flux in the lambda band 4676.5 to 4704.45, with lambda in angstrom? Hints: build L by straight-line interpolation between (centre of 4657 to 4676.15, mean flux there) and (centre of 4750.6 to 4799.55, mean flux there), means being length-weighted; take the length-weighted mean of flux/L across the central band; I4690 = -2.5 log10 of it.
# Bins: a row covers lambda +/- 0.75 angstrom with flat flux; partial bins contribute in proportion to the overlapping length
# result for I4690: -0.06 mag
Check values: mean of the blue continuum 8.42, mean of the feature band 8.95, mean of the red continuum 8.61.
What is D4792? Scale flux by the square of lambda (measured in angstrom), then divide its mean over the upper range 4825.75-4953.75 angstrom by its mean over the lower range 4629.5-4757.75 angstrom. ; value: 1.07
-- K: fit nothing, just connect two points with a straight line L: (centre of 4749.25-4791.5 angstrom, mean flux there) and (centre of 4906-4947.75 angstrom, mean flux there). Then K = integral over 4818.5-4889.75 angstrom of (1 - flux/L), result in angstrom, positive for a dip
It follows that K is -1.1 angstrom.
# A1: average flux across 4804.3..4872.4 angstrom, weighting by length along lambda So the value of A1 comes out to 8.76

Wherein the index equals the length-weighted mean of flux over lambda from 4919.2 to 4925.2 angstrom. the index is 8.62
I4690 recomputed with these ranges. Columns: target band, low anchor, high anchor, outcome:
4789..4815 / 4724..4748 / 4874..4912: 0.03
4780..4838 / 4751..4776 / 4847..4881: 0.02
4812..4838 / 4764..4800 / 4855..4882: 0.01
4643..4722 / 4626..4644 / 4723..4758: 0.00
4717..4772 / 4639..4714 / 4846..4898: 0.00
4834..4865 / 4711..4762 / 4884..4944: -0.01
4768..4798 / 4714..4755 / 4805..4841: 0.02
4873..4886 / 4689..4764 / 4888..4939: 0.00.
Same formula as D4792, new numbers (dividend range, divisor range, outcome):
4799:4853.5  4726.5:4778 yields 1.03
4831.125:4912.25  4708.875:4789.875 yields 1.05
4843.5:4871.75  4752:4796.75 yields 1.06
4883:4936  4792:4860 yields 1.03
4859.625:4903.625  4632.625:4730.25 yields 1.10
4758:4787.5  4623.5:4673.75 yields 1.07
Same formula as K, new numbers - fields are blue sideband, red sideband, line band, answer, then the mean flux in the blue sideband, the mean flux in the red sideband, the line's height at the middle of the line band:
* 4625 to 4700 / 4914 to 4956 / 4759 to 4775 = -0.2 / 8.7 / 8.58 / 8.65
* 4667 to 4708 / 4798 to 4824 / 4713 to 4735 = -0.4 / 8.9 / 8.76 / 8.86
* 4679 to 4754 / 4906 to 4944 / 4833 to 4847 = -0.1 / 8.89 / 8.6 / 8.72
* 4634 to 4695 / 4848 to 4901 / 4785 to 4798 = 0.9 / 8.68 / 8.78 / 8.74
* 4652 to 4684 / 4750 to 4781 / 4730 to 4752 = -0.2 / 8.72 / 8.74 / 8.73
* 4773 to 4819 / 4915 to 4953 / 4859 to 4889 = -0.7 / 8.61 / 8.6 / 8.6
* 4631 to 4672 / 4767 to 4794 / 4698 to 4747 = -2.1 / 8.54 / 8.57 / 8.55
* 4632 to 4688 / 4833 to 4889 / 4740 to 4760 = -0.2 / 8.67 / 8.77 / 8.72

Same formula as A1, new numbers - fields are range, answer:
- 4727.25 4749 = 8.8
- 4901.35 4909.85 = 8.45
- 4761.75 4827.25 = 8.61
